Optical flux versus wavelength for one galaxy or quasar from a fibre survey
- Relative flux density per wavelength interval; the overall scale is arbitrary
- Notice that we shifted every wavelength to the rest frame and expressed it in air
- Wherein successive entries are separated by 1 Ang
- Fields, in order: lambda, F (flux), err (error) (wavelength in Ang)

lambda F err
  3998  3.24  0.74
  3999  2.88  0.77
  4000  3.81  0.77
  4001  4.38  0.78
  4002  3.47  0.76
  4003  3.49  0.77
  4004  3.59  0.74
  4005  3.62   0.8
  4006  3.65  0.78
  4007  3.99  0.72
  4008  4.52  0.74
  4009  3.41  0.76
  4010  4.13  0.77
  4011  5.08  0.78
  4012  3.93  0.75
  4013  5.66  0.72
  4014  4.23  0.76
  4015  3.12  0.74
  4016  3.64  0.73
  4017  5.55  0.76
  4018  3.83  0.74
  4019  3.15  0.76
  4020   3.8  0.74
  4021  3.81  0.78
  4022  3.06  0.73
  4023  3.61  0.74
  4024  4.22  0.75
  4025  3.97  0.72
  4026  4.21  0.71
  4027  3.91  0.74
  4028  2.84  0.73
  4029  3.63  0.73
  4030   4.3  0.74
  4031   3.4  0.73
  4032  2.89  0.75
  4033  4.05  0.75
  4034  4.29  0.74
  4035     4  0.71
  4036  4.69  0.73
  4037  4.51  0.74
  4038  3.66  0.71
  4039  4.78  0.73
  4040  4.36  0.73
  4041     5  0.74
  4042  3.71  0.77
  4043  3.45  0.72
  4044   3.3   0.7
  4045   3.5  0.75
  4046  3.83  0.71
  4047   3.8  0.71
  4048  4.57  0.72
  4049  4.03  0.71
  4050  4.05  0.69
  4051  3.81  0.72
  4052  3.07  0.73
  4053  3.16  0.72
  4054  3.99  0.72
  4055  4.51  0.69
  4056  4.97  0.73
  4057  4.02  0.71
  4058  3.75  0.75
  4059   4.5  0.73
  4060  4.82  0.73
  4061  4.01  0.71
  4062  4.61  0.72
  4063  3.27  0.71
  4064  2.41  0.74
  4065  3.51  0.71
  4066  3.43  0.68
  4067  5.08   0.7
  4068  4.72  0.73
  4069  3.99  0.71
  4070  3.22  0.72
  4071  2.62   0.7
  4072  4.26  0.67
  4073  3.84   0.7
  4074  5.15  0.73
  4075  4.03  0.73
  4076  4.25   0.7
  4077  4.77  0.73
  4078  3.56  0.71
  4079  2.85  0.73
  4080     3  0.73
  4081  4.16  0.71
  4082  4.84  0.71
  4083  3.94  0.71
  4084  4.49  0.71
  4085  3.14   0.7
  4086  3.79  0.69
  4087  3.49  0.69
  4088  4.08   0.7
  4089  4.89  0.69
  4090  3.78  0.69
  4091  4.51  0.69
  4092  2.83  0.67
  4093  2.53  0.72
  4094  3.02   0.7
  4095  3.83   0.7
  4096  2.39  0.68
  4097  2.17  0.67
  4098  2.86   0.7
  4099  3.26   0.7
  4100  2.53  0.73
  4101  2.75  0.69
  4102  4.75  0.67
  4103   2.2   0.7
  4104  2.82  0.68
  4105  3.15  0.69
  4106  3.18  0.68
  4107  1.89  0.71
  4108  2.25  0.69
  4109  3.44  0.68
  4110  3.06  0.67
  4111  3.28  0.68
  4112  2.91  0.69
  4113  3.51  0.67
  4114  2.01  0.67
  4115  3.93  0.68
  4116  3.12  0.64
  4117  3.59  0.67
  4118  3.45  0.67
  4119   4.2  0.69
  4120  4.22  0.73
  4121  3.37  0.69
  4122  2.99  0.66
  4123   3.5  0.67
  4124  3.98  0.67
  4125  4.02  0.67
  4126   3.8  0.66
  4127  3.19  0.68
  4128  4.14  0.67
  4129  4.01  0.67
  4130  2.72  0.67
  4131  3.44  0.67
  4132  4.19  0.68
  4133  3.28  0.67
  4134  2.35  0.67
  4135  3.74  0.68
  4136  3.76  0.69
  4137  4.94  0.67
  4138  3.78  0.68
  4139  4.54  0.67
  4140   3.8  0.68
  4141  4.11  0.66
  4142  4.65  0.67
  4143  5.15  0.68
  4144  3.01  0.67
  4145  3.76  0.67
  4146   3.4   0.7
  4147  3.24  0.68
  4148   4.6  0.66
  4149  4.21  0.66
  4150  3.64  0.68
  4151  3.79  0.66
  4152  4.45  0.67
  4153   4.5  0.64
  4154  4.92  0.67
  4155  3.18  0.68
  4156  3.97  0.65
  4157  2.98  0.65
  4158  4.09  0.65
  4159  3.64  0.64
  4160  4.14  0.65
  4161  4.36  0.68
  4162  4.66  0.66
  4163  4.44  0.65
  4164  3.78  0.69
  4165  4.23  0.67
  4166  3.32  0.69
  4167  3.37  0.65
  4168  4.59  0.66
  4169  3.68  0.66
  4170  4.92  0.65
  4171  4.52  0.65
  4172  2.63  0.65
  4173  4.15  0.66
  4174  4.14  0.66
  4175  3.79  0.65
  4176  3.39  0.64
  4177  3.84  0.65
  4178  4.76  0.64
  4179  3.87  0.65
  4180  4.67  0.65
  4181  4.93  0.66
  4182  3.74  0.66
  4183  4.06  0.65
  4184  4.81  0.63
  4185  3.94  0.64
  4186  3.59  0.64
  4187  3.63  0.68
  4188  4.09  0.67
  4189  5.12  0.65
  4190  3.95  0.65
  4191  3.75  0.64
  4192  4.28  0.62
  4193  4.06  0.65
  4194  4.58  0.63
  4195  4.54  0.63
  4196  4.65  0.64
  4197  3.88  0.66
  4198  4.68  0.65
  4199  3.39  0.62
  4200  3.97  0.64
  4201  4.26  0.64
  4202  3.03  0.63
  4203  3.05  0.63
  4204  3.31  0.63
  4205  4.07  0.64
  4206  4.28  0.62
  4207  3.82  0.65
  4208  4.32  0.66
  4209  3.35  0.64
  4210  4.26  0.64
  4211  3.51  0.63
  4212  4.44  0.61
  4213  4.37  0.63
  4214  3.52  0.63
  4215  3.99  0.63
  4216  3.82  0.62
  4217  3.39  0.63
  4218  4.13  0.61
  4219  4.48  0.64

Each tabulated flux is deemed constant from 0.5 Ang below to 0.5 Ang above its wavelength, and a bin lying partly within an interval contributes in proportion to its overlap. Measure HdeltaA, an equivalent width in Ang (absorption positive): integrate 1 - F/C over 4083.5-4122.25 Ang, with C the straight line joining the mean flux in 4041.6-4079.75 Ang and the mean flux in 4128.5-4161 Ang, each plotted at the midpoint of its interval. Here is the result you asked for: 6.1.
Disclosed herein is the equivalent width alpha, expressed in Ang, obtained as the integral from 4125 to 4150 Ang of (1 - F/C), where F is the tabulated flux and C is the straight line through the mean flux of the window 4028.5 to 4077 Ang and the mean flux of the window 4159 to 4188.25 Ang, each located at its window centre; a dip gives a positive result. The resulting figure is 1.3 Ang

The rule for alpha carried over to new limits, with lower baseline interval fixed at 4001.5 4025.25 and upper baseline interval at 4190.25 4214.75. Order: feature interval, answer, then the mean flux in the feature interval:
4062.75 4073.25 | 0.7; 3.67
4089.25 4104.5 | 3.2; 3.11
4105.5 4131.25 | 3.9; 3.35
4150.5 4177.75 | -0.1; 3.99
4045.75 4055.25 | 0.2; 3.87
